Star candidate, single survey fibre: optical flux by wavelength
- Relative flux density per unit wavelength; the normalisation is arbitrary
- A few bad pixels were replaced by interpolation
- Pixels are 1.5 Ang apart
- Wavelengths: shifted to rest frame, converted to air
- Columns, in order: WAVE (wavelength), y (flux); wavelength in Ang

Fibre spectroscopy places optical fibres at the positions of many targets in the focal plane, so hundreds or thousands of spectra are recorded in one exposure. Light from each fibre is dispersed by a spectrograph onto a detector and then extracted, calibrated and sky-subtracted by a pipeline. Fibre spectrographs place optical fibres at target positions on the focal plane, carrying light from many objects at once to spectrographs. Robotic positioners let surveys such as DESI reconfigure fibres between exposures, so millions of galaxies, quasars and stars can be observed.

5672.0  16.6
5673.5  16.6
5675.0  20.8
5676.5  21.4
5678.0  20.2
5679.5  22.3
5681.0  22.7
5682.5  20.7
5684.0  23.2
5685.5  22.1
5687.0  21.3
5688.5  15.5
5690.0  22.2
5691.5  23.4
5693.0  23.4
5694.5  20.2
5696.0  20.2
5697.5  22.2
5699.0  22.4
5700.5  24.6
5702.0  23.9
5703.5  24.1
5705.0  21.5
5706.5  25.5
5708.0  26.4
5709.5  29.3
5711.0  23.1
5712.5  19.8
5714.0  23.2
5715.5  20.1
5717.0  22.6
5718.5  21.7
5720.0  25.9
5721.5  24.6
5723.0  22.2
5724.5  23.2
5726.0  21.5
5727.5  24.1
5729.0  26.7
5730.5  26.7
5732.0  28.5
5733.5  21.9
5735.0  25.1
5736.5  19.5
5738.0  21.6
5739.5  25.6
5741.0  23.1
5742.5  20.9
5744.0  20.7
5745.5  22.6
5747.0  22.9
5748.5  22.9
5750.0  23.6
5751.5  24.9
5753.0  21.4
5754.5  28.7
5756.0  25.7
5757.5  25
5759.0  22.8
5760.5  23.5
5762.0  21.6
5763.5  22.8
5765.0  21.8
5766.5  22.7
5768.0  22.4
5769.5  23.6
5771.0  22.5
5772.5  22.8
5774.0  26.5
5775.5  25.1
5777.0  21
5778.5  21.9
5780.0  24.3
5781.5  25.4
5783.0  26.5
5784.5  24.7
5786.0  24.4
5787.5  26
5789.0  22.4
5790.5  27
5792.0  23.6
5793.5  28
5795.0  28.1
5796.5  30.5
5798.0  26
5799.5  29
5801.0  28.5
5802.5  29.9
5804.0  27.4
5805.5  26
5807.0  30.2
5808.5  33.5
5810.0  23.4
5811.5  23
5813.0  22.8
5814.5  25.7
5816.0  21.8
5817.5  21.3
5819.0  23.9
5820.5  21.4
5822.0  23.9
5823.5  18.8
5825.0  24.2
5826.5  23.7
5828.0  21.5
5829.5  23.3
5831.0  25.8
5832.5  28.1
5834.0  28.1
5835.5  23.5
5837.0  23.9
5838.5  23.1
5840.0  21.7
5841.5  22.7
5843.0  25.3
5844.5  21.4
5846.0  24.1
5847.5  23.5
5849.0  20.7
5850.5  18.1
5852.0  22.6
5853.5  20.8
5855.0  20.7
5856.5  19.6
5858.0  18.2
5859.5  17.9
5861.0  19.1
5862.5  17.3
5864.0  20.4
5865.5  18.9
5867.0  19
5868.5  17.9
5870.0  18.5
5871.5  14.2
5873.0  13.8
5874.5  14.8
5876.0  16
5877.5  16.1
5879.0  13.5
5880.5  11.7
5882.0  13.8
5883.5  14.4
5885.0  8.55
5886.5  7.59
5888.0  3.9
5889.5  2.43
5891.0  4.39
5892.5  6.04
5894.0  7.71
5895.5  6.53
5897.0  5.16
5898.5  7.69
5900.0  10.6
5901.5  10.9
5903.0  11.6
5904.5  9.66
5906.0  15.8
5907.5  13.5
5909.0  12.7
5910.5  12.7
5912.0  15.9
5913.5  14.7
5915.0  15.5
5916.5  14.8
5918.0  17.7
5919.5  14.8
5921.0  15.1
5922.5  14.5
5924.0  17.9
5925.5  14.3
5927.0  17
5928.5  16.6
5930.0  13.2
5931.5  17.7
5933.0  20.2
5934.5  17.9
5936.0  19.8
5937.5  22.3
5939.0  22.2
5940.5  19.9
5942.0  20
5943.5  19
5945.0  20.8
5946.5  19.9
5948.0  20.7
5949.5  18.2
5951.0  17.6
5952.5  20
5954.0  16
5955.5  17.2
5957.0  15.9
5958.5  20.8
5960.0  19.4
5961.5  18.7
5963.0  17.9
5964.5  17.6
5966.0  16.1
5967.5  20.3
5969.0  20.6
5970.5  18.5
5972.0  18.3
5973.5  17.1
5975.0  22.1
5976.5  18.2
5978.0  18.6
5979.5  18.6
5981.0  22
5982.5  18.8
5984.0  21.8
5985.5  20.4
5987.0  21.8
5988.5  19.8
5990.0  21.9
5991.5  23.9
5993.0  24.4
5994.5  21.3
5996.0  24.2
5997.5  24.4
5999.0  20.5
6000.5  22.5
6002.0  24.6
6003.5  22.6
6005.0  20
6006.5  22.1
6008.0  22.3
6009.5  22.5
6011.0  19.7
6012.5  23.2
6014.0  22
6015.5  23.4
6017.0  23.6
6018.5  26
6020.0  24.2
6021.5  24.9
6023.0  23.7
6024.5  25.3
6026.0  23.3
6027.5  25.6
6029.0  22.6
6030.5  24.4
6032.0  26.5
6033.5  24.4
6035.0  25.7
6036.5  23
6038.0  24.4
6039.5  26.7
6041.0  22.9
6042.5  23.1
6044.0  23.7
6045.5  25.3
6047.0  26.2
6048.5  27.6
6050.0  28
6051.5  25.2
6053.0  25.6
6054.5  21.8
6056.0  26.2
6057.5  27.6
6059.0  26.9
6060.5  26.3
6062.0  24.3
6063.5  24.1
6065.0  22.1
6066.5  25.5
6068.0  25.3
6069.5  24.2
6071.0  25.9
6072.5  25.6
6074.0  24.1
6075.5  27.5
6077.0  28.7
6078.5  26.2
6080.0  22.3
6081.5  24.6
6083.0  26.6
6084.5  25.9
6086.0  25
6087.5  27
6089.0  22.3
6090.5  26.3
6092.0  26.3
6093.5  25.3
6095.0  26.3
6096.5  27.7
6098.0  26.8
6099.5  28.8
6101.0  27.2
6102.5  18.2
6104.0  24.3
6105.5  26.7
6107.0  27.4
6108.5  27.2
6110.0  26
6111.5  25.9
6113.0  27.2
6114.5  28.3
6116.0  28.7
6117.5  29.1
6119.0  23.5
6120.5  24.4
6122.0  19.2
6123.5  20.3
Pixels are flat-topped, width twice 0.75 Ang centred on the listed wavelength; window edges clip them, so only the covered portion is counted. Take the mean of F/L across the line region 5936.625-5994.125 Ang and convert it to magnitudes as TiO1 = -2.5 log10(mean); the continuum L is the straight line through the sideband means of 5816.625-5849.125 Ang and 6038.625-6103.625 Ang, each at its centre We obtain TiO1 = 0.24 mag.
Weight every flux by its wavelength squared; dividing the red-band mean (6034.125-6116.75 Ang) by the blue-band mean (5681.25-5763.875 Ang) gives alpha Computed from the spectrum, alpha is 1.25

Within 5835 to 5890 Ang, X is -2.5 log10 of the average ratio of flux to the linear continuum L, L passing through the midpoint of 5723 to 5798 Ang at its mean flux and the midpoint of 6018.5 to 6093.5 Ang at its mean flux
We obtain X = 0.355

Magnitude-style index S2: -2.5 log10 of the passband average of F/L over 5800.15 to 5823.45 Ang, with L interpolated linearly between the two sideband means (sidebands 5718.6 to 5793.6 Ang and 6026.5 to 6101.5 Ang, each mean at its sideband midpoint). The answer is -0.05 mag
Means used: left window 23.8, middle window 25.3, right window 25.4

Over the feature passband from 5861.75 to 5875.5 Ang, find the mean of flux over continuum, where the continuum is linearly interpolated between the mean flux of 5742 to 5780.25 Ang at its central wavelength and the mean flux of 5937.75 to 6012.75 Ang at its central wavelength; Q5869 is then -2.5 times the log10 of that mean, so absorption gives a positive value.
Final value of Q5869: 0.26 mag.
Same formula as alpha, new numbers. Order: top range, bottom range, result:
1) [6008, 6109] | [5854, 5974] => 1.68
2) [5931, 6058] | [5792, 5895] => 1.13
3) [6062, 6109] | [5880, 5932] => 2.27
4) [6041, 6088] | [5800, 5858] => 1.15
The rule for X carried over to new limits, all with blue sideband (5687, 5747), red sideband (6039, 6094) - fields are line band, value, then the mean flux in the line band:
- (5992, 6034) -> 0.07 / 23.4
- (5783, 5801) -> -0.13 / 26.4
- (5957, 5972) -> 0.30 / 18.7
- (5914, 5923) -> 0.50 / 15.4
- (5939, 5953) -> 0.24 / 19.7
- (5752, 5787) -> -0.02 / 23.8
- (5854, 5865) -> 0.25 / 19.1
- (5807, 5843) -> -0.01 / 24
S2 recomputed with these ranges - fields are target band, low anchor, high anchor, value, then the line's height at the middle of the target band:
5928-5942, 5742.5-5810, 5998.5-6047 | 0.26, 24.1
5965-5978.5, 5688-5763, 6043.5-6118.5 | 0.31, 25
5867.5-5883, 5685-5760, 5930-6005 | 0.37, 21.2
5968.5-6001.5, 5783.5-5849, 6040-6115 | 0.21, 25.4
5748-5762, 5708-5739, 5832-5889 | -0.08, 22.4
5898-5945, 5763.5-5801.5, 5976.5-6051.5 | 0.45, 23.9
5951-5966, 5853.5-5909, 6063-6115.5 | -0.02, 17.8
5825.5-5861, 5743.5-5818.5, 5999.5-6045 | 0.09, 24.5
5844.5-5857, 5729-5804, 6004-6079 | 0.15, 24.5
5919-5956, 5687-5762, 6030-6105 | 0.33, 24.5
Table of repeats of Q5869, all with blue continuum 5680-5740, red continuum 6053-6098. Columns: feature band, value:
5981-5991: 0.19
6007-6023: 0.08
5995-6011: 0.12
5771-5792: -0.04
